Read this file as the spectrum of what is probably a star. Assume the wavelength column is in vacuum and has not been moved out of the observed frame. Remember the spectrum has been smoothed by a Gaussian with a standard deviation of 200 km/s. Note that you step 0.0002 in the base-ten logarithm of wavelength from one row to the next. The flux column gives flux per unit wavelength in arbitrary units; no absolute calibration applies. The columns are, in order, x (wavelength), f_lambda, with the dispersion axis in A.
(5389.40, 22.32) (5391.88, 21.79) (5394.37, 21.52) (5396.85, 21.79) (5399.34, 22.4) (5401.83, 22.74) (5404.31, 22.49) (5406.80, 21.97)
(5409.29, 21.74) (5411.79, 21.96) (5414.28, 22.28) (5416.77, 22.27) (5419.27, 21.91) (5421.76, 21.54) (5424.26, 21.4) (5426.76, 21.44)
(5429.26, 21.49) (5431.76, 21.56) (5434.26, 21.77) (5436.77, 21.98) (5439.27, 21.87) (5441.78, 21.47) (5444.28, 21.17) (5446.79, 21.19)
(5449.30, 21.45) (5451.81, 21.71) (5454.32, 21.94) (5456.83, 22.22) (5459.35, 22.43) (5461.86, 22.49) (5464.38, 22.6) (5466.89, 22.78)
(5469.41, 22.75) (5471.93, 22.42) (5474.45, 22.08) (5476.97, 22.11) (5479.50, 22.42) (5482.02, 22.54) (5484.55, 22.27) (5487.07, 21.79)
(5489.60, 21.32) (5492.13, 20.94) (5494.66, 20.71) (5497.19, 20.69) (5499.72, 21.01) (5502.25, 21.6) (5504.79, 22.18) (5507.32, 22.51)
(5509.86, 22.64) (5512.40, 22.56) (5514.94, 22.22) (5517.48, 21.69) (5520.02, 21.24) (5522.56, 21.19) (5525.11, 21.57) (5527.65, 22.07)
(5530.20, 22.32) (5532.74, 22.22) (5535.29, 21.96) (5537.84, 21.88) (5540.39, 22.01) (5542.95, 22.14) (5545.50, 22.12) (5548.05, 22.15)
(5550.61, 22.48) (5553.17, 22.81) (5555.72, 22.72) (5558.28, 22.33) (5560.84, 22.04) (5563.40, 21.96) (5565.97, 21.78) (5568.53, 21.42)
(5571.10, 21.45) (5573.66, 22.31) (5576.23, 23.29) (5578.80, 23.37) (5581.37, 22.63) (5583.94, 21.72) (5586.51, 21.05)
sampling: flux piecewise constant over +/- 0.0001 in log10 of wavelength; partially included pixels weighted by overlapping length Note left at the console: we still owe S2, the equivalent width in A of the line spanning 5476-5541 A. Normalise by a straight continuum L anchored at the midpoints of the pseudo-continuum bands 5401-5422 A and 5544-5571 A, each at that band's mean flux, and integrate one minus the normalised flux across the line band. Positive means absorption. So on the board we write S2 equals 0.9 A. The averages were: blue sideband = 22.1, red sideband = 22.1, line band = 21.8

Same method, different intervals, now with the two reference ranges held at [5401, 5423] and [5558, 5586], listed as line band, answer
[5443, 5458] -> 0.3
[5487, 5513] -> 0.6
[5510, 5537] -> 0.3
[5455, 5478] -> -0.3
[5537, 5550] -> 0.0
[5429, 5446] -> 0.4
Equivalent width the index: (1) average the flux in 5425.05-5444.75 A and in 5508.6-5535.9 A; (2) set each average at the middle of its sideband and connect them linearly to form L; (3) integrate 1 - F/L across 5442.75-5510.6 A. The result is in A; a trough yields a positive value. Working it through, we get -0.4 A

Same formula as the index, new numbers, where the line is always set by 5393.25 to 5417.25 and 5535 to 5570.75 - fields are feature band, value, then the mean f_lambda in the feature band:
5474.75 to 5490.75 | 0.0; 22.1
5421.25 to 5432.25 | 0.3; 21.5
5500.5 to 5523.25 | 0.1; 22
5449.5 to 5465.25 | 0.0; 22.2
